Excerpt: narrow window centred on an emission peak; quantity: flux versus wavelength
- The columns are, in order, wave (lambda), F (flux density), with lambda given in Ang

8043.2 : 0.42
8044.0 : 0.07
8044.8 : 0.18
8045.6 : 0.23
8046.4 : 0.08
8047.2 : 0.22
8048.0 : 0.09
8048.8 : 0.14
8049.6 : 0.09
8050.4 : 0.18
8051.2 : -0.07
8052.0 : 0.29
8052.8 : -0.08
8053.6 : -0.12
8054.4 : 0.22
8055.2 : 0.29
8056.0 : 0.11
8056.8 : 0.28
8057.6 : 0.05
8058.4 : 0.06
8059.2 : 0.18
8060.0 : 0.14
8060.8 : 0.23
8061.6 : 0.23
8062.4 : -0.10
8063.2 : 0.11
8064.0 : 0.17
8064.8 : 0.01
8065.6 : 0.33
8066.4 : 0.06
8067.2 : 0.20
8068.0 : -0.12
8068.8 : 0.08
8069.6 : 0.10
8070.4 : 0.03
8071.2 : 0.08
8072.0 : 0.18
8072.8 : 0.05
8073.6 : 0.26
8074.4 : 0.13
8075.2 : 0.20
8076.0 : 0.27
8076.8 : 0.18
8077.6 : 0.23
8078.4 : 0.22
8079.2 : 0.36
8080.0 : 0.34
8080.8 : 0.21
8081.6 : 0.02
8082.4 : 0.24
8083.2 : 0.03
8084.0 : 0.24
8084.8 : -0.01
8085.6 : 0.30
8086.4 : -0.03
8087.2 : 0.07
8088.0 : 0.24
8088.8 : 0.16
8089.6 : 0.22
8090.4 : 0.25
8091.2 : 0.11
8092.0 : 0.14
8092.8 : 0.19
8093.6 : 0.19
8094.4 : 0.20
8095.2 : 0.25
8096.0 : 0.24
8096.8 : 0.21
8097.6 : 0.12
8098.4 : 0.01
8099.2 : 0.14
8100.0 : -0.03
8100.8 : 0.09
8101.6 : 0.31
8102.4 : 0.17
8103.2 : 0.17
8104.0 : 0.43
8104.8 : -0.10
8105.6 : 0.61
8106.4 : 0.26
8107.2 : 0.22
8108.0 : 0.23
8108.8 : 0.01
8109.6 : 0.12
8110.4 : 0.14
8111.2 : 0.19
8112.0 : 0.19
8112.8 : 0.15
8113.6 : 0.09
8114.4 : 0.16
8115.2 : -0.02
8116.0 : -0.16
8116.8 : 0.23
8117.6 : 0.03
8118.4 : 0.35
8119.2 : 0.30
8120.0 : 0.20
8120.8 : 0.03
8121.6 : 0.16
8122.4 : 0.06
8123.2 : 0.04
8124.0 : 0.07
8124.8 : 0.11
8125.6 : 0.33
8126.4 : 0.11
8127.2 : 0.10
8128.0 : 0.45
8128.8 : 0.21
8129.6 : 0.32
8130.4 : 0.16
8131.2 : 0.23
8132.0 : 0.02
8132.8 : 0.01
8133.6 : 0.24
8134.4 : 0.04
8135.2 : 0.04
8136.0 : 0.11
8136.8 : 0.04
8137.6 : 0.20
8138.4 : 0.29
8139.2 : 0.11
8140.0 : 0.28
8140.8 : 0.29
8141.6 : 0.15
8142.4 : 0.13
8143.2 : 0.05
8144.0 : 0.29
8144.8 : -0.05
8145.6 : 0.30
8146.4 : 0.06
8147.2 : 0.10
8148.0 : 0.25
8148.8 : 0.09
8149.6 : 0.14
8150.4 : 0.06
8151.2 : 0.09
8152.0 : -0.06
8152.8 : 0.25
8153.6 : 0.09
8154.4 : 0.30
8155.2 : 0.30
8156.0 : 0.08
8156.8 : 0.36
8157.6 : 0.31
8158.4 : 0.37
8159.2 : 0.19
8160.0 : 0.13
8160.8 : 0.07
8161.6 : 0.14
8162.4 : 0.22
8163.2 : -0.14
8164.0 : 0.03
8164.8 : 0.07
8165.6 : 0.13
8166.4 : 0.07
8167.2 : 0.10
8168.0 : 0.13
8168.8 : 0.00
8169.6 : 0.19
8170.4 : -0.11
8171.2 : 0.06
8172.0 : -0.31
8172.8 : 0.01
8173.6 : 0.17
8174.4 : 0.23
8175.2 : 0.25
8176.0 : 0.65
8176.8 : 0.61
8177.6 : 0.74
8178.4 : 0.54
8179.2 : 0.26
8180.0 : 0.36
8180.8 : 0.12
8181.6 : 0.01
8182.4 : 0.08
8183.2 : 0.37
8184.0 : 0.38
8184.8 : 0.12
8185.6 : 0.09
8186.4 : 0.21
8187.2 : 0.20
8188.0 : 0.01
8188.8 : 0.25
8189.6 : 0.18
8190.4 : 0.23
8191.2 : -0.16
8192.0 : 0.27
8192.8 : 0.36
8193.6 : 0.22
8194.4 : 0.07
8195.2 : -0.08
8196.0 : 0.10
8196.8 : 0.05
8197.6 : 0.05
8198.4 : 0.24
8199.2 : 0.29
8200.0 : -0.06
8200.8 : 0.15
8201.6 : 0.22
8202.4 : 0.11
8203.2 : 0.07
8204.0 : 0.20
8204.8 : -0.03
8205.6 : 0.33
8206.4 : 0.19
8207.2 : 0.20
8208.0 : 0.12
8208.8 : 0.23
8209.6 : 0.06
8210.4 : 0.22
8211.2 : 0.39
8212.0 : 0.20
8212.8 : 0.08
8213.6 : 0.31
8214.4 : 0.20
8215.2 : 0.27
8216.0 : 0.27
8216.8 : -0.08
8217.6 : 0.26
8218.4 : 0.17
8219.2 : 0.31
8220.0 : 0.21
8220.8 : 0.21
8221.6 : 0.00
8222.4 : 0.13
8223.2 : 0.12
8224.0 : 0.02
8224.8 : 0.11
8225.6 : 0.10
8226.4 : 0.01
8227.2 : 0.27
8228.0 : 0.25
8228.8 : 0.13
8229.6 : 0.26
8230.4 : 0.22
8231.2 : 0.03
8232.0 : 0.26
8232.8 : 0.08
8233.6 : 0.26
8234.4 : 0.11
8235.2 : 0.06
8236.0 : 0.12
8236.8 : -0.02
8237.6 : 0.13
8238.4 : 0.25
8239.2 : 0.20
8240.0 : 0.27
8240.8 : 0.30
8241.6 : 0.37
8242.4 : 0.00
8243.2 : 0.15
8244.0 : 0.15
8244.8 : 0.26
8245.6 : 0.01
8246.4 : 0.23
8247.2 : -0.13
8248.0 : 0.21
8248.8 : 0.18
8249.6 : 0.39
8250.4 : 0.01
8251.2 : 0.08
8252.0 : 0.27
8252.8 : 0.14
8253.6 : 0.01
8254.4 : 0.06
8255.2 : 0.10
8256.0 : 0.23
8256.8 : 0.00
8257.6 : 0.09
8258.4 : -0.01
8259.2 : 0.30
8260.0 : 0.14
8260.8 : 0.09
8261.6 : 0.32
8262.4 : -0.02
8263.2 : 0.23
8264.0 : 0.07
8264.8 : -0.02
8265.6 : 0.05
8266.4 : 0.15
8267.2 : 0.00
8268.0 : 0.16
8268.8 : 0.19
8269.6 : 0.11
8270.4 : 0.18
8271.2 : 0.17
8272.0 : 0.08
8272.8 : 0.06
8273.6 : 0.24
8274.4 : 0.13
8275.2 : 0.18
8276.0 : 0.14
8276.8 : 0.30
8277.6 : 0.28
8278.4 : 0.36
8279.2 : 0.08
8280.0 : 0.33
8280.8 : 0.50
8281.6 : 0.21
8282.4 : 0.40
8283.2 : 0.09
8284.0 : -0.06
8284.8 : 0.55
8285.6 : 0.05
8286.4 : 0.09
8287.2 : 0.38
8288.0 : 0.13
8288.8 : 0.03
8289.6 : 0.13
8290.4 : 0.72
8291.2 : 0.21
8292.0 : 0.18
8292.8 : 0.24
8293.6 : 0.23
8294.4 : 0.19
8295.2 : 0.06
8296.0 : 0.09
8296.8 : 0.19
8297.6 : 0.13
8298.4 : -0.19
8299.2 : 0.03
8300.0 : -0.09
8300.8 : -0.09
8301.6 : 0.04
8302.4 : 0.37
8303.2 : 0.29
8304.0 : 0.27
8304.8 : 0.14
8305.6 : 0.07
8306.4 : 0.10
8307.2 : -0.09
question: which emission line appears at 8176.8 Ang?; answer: H-gamma 4340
